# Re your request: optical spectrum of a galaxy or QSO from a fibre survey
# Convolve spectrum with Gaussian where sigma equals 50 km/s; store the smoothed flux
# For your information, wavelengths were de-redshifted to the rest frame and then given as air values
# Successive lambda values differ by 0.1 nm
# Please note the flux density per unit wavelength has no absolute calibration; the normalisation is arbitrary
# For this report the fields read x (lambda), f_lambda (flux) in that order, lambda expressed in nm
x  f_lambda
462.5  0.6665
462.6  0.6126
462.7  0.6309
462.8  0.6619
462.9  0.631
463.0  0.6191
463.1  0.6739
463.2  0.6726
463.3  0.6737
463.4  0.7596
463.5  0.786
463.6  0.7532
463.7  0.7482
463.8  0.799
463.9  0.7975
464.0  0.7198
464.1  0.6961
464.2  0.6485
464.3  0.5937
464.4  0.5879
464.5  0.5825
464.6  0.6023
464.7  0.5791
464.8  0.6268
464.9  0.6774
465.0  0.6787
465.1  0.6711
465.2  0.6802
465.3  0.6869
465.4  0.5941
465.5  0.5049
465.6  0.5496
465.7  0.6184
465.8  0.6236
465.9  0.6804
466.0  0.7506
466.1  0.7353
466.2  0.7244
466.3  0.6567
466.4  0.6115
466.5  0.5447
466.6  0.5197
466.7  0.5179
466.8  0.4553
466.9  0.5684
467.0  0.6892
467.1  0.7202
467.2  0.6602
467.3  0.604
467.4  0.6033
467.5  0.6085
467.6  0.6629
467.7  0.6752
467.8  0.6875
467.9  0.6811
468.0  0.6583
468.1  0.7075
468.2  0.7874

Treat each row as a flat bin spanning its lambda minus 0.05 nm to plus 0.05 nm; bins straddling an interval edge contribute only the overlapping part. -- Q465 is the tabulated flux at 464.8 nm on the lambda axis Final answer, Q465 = 0.6268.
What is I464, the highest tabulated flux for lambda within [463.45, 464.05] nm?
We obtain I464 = 0.799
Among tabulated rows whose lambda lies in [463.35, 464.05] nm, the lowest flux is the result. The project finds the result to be 0.7198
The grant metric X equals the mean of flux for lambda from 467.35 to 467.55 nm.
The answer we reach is 0.606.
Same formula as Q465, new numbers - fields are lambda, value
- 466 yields 0.7506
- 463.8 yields 0.799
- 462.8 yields 0.6619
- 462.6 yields 0.6126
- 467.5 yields 0.6085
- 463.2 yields 0.6726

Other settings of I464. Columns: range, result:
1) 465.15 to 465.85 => 0.6869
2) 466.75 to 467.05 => 0.6892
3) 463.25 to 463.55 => 0.786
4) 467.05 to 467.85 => 0.7202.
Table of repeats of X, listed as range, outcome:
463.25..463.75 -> 0.744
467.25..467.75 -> 0.631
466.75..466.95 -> 0.512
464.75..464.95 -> 0.652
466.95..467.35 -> 0.668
